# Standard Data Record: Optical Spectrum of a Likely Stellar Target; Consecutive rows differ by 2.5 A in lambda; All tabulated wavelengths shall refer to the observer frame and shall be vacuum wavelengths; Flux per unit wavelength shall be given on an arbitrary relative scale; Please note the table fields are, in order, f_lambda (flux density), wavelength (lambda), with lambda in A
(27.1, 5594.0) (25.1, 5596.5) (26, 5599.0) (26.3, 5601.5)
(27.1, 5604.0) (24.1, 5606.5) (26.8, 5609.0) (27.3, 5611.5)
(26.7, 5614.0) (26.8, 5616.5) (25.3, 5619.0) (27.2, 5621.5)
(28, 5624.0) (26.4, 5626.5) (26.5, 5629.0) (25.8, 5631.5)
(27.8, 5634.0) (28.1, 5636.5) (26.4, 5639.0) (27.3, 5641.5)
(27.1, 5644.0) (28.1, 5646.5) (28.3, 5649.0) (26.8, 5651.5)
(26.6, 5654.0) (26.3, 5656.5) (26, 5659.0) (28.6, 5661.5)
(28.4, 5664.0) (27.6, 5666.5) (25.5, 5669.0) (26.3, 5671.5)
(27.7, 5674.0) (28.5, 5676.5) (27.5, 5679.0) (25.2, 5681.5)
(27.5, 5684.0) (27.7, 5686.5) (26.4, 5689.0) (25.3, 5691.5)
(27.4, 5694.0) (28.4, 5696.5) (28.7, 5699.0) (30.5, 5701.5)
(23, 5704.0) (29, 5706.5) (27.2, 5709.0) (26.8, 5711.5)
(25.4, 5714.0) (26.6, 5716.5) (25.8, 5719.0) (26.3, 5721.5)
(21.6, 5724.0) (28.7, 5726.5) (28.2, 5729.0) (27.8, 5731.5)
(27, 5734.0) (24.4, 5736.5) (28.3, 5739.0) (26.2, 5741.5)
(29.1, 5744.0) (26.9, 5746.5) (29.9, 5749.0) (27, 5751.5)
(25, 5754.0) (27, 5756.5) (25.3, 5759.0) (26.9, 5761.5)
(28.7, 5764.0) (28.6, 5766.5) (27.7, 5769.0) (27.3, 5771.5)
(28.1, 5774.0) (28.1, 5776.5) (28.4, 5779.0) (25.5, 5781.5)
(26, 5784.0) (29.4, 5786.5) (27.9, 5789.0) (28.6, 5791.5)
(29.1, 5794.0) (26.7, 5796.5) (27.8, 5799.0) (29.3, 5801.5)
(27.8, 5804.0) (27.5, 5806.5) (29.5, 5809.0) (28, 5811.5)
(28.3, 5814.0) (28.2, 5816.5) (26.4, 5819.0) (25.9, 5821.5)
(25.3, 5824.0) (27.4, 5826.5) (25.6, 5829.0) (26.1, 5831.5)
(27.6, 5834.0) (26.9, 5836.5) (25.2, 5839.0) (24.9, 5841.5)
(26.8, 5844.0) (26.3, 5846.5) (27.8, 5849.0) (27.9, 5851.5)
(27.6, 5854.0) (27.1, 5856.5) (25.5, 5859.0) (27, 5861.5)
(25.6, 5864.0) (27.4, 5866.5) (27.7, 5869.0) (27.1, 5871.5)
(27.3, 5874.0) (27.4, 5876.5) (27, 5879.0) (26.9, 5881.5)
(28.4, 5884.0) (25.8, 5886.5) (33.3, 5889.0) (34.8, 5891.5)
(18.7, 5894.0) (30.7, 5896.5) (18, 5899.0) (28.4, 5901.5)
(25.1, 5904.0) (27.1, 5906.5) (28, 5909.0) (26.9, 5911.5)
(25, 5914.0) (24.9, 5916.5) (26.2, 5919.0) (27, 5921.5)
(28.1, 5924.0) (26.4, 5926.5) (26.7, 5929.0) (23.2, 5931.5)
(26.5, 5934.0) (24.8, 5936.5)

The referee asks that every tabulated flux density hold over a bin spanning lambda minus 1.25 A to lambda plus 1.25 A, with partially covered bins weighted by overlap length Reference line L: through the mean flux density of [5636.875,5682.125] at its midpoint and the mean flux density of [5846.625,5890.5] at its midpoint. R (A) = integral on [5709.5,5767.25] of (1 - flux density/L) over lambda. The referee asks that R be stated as 0.9 A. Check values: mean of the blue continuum 27.2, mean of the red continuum 27.5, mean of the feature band 26.8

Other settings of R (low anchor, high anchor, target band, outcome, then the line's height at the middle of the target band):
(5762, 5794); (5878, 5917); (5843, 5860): 0.14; 27.2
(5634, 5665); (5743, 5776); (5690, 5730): 0.93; 27.4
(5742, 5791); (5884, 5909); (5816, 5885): 1.04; 27.2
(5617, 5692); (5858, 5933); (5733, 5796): -1.32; 26.9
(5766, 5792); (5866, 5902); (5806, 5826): 0.13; 27.6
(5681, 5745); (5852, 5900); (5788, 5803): -0.70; 27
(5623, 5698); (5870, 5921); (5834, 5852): 0.24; 26.9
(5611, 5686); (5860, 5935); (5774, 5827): -1.61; 26.9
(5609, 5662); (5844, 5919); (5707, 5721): 0.24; 27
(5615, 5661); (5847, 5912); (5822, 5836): 0.34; 27.1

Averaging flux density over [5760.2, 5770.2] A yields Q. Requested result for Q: 28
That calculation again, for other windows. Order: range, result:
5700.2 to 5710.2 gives 27.4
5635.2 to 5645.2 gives 27.2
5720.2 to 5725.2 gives 24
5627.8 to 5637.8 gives 27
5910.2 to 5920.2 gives 25.8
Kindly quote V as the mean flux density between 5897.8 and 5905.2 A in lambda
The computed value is 23.9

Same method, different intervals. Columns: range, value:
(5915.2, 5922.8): 26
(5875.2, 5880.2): 27.2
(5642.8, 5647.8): 27.6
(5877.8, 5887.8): 27.1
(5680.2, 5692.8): 26.4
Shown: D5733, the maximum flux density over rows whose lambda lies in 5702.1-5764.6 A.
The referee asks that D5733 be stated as 29.9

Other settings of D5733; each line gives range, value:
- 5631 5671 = 28.6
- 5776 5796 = 29.4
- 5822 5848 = 27.6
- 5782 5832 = 29.5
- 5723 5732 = 28.7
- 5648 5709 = 30.5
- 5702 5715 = 29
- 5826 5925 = 34.8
